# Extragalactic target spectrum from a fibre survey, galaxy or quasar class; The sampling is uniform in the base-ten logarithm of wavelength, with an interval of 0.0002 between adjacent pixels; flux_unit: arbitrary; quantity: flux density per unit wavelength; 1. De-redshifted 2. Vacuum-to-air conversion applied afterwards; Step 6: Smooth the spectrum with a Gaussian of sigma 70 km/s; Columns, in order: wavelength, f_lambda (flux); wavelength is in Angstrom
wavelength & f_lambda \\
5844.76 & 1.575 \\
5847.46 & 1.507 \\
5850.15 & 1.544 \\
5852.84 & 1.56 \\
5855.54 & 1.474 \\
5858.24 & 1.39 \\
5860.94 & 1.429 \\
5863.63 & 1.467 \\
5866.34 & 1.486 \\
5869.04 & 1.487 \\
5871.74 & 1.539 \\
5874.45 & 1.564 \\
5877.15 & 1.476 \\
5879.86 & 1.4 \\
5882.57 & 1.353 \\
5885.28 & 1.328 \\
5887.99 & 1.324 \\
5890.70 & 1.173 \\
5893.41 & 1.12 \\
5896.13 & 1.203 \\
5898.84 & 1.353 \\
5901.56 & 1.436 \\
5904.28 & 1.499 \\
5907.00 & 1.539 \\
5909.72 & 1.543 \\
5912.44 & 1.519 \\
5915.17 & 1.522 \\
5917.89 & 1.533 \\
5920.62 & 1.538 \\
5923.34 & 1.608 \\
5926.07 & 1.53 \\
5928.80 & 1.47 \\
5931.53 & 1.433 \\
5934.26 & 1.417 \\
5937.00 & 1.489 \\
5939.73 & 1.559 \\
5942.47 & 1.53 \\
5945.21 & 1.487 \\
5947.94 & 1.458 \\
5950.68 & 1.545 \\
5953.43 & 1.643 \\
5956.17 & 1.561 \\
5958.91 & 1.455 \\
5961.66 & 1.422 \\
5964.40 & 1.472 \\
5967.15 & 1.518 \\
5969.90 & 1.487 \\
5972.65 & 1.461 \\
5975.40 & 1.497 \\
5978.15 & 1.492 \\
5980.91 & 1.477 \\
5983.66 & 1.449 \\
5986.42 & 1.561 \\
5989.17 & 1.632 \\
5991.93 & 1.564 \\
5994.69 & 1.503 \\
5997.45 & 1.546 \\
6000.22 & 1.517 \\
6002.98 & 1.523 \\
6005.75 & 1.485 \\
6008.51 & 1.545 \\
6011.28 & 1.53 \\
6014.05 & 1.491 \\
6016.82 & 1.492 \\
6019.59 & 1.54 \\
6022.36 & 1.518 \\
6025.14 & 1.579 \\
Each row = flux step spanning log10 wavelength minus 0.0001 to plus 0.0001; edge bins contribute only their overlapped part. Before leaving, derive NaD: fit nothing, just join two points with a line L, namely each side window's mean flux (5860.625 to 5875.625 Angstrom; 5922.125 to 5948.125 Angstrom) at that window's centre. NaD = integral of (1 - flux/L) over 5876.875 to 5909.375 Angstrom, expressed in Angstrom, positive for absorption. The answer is 3.2 Angstrom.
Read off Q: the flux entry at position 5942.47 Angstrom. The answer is 1.53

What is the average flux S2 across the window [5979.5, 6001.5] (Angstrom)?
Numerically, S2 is 1.53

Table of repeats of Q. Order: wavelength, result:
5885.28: 1.328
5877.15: 1.476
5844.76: 1.575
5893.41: 1.12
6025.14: 1.579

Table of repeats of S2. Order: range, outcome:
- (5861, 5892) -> 1.42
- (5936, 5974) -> 1.51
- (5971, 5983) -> 1.48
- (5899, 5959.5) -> 1.51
